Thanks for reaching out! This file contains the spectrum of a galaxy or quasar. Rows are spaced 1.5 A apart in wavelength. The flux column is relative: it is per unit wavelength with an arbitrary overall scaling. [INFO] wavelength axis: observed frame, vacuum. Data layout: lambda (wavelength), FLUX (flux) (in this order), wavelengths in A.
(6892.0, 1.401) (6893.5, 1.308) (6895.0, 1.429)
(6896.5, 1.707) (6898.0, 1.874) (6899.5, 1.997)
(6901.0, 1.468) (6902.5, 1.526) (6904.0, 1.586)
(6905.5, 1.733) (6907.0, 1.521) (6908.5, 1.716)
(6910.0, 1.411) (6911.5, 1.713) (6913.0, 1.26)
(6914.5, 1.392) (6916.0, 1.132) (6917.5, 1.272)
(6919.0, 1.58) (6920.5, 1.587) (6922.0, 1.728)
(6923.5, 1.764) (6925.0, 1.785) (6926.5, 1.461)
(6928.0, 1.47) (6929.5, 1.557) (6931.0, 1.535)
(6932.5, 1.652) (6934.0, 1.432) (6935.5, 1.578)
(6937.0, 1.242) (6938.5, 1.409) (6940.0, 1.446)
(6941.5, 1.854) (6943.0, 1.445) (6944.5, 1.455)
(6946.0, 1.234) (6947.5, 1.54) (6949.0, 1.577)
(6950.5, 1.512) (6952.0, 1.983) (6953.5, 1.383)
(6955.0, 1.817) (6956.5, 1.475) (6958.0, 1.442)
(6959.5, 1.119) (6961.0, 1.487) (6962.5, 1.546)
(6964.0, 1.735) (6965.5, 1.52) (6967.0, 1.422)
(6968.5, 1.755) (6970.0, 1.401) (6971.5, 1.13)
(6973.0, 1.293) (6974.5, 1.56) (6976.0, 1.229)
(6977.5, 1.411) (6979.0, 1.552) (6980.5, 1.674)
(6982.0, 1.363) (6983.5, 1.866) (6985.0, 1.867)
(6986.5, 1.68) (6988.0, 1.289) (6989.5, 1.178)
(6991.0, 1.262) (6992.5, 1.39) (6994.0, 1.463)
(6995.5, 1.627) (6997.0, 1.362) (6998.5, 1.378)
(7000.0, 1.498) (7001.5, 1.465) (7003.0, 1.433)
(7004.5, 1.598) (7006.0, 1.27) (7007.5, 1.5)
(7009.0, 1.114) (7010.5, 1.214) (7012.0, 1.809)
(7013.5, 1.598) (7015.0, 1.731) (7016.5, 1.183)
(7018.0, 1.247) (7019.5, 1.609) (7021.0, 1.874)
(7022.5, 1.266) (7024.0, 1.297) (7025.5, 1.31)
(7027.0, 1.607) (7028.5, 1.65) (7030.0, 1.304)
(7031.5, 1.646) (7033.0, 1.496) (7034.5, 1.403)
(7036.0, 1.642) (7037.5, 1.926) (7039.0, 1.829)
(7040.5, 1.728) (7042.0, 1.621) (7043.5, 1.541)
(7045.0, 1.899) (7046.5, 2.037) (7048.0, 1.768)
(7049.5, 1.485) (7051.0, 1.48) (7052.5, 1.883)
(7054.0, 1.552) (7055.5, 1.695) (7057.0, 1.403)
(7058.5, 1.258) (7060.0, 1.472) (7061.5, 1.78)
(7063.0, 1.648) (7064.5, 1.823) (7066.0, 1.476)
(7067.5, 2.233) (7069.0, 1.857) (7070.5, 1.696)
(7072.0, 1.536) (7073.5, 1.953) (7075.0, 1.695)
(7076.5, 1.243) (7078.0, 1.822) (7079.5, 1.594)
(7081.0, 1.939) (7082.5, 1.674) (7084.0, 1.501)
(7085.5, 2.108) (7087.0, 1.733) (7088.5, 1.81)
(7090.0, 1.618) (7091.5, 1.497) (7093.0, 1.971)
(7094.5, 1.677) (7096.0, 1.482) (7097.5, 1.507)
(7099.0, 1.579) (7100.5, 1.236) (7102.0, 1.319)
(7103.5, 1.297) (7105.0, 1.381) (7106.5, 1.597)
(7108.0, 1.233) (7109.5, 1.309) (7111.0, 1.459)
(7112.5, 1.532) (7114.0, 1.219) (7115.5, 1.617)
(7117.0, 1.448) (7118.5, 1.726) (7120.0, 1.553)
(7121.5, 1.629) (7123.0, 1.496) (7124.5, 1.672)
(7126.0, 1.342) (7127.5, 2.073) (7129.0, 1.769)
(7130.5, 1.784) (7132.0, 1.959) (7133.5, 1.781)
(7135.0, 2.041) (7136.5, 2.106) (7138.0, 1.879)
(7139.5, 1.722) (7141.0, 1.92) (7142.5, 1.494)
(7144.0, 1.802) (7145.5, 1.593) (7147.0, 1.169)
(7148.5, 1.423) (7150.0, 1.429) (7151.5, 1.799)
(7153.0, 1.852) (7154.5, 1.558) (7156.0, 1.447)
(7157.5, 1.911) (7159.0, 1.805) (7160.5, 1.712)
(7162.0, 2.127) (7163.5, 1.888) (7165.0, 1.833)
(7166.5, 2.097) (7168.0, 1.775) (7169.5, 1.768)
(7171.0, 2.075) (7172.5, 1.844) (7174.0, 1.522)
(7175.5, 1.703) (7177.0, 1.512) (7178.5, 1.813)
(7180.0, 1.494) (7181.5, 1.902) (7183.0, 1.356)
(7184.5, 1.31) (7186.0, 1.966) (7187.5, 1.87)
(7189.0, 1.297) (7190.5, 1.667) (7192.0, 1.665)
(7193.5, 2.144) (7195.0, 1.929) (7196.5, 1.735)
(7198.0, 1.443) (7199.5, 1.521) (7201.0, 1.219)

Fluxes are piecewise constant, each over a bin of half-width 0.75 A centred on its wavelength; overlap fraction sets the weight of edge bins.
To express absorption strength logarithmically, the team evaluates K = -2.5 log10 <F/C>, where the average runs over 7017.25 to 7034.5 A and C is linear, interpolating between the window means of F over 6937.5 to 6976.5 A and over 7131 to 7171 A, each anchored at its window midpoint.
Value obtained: 0.08 mag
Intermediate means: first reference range 1.49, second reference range 1.77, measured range 1.48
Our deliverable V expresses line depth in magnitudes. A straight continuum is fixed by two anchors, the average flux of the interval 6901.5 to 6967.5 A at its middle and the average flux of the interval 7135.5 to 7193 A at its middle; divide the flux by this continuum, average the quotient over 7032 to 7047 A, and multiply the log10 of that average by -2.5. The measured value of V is -0.06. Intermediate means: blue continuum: 1.52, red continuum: 1.72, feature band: 1.71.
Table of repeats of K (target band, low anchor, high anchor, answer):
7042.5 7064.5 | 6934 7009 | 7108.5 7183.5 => -0.04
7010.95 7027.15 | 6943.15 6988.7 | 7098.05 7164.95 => 0.04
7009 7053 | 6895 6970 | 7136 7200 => 0.03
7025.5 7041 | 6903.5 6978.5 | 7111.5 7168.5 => 0.00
